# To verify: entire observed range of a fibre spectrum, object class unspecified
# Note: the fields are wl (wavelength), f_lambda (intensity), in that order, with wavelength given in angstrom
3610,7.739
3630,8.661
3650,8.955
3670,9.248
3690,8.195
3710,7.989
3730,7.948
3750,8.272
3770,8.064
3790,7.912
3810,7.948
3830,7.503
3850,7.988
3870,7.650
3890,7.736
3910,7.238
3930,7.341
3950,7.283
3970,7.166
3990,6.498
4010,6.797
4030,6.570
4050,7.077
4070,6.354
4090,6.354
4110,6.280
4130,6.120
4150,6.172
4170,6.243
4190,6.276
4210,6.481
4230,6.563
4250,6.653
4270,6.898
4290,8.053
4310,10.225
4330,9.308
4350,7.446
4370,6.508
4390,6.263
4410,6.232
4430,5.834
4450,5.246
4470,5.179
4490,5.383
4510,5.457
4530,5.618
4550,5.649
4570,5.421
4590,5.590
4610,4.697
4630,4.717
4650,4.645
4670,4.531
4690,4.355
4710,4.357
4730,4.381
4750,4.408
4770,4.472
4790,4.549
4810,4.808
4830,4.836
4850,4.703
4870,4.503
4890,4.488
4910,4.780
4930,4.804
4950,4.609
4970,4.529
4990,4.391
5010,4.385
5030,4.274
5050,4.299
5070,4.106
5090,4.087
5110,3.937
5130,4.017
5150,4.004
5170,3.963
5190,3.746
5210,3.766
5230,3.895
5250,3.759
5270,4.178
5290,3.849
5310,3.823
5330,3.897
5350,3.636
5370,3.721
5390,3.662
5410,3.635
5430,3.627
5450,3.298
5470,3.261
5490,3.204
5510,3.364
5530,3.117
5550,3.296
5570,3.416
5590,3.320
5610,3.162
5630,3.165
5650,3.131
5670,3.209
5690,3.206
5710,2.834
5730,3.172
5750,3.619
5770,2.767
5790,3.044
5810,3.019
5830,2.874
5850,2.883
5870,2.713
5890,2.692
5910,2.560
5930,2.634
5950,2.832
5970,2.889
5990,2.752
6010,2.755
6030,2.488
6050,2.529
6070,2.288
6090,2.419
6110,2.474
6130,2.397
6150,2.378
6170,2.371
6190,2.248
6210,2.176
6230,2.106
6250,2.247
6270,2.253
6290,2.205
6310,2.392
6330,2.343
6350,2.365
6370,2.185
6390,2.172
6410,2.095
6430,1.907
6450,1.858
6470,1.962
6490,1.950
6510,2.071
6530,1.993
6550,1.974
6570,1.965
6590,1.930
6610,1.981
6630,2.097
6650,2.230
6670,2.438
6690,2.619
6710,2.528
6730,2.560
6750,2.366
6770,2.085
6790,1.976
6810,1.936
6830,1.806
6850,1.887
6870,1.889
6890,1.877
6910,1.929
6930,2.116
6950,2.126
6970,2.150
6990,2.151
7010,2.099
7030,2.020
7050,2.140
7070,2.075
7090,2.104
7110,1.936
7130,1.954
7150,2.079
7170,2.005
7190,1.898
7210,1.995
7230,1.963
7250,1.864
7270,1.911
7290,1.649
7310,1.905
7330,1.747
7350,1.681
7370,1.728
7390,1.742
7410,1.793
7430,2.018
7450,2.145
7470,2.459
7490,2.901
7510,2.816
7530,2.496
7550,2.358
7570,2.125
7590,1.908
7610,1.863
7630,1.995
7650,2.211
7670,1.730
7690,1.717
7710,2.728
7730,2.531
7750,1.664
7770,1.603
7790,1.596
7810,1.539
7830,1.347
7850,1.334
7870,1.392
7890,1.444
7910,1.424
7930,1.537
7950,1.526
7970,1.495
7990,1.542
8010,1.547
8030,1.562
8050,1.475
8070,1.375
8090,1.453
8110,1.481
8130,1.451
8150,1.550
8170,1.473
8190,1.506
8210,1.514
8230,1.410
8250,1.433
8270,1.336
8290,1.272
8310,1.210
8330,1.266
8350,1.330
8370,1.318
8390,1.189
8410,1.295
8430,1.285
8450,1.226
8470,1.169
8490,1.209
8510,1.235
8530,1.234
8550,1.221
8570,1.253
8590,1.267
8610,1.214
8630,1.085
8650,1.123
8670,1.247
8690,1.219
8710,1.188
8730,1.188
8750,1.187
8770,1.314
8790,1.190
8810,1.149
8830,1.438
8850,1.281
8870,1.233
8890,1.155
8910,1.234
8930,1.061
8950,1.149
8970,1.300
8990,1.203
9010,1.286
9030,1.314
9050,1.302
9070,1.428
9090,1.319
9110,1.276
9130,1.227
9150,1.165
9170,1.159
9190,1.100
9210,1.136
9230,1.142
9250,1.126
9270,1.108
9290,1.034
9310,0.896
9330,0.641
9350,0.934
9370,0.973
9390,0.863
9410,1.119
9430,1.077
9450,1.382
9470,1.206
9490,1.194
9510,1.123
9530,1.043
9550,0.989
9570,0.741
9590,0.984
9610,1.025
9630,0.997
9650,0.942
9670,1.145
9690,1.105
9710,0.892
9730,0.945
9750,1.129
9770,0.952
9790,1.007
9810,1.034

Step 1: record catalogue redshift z 0.542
